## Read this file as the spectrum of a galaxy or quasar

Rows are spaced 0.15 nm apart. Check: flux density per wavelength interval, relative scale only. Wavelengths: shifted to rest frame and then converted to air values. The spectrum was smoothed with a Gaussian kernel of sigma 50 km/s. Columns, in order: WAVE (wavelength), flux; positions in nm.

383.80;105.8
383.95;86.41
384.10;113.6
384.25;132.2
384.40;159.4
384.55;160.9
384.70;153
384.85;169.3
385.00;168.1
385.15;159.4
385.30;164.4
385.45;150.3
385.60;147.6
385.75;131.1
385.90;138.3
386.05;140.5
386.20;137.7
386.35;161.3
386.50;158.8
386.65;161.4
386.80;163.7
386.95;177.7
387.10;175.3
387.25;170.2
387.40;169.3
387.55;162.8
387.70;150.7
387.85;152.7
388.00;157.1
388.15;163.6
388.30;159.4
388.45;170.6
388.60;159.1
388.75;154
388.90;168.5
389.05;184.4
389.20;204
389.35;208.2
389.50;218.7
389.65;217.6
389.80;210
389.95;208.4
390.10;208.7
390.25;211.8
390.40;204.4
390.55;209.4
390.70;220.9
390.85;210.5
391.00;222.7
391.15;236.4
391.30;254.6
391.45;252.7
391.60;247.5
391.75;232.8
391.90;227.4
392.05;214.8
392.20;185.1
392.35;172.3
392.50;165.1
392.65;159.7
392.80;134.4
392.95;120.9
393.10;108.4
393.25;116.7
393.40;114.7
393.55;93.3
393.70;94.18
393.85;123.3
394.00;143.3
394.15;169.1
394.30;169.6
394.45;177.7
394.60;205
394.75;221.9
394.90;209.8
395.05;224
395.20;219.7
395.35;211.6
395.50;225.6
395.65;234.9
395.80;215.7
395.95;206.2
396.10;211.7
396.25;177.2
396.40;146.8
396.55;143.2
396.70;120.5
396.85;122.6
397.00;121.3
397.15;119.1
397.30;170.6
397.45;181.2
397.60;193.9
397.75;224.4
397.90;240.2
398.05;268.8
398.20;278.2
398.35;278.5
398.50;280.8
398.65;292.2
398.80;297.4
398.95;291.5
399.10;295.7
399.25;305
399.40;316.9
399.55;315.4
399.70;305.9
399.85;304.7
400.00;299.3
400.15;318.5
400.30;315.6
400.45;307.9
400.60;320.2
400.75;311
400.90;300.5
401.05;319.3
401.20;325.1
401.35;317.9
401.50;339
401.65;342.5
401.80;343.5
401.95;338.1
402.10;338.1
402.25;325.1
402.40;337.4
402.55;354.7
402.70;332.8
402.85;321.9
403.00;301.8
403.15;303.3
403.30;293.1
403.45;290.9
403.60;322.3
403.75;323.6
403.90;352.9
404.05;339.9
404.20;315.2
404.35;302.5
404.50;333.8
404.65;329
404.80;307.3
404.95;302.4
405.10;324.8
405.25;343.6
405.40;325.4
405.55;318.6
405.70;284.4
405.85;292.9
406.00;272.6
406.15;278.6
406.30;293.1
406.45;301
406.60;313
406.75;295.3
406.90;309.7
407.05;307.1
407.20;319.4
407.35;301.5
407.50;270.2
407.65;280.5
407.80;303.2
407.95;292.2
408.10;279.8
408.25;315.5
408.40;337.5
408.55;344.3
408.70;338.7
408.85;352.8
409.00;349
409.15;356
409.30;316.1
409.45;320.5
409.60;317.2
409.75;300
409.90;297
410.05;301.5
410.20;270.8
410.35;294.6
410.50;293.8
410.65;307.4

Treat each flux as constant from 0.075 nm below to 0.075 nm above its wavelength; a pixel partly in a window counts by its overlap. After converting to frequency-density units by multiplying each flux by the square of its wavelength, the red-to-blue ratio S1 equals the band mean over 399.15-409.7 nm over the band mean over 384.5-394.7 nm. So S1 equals 2.0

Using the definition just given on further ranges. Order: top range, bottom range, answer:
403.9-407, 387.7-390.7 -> 1.79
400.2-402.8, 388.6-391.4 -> 1.67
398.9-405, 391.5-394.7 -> 2.06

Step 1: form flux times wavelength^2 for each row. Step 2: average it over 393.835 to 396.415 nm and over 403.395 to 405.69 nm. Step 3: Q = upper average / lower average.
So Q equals 1.7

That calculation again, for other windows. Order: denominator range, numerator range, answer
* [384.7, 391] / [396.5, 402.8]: 1.69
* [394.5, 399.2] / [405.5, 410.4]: 1.51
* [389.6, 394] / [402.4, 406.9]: 1.81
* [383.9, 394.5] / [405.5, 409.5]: 1.98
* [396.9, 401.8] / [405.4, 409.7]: 1.16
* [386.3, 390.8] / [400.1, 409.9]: 1.89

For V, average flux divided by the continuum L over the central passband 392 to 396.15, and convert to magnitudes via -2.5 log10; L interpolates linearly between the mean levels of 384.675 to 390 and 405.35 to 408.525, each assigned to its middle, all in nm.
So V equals 0.23 mag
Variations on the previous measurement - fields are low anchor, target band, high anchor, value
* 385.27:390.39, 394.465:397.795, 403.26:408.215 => 0.24 mag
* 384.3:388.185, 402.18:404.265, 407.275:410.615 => -0.19 mag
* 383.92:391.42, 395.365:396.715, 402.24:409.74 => 0.24 mag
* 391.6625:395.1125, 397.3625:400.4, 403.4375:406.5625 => -0.19 mag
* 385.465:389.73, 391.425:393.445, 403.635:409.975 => 0.16 mag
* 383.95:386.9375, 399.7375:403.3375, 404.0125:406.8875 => -0.16 mag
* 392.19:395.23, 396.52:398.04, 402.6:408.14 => 0.21 mag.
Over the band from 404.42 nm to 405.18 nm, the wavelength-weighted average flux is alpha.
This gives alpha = 320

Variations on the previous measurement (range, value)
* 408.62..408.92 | 346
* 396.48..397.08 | 127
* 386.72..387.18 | 172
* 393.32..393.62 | 104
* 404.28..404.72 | 322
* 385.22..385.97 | 146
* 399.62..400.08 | 304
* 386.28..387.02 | 165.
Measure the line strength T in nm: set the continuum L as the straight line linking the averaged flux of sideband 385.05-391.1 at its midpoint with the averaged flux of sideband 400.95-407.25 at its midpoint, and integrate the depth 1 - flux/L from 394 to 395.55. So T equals 0.234 nm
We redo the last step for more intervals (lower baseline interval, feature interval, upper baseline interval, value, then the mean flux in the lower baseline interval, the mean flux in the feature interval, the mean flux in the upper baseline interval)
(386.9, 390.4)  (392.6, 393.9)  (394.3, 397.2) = 0.47 nm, 182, 118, 185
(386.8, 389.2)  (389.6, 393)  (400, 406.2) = -0.14 nm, 166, 206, 319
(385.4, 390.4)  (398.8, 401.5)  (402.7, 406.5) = -0.36 nm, 172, 310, 311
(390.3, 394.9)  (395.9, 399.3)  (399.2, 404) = 0.60 nm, 181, 215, 320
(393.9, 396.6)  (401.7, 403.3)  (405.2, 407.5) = -0.38 nm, 195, 328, 302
